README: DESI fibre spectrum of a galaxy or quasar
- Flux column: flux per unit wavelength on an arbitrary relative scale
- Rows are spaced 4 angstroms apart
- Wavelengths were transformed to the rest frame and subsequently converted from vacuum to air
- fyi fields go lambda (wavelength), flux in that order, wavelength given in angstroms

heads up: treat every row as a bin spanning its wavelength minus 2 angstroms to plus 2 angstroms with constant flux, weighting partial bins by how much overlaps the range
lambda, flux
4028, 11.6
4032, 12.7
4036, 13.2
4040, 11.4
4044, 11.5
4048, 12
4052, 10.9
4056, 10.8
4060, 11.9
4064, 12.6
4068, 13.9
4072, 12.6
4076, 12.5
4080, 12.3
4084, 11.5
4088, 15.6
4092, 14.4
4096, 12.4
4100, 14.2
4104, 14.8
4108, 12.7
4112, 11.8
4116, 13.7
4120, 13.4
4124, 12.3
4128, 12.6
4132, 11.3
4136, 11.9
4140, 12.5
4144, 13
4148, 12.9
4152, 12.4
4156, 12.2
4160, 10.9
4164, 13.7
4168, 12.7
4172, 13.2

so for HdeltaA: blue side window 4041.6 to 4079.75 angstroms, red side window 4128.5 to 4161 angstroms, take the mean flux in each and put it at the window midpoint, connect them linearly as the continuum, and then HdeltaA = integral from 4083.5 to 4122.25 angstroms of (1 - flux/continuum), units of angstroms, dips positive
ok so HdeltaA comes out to -4.4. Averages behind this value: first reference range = 12.1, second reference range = 12.2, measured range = 13.5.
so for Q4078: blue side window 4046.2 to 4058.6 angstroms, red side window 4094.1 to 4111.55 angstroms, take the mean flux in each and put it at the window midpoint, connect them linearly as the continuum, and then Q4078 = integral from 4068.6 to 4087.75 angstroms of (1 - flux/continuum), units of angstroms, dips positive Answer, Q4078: -0.5 angstroms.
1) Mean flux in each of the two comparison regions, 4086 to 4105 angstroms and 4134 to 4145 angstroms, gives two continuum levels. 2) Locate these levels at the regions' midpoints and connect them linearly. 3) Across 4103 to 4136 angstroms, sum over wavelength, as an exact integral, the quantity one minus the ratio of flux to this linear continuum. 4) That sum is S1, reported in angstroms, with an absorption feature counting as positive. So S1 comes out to 1.4 angstroms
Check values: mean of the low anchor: 14.3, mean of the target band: 12.7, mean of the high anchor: 12.4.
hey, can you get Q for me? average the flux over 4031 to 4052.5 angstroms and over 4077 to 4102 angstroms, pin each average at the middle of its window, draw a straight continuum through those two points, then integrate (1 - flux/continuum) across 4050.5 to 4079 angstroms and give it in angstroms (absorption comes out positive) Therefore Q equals 1.04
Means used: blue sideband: 12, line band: 12.2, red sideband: 13.4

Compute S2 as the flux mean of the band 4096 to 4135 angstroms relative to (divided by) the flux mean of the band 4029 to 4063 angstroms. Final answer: 1.09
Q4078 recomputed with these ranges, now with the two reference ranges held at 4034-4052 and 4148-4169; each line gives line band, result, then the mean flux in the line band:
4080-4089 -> -0.7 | 13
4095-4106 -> -1.6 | 13.9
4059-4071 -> -0.9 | 12.9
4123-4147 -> 0.0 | 12.3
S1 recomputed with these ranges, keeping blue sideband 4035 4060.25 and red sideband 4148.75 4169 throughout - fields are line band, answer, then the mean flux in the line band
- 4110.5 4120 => -0.67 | 12.9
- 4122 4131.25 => -0.10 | 12.3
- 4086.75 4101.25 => -2.61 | 14.1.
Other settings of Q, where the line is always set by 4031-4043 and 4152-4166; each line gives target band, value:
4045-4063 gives 1.2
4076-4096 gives -1.5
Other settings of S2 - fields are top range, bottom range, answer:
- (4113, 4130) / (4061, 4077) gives 1.01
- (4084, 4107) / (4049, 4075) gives 1.15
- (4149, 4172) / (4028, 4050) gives 1.03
